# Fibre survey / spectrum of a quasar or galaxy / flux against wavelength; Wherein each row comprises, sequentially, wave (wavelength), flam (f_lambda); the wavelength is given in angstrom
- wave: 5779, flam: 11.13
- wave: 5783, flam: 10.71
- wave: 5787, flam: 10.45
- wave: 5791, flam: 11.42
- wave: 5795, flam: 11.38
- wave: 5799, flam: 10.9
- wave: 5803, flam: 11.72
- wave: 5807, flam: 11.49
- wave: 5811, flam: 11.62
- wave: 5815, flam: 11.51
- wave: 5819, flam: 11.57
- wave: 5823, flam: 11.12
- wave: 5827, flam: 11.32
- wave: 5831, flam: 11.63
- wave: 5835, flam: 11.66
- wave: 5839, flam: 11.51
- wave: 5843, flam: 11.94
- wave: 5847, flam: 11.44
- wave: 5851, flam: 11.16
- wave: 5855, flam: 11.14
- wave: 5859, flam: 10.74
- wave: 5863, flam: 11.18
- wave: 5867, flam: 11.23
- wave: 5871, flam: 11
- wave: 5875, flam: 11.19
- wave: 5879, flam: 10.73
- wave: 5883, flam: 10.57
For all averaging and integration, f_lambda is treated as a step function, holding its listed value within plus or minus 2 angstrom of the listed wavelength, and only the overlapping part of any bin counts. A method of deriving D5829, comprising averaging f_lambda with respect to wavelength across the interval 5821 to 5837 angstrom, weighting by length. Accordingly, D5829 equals 11.4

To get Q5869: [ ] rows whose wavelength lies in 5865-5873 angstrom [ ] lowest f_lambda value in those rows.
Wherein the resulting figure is 11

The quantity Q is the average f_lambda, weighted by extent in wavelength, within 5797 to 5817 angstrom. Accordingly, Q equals 11.4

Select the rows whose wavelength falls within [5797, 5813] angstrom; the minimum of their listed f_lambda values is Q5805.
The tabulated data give 10.9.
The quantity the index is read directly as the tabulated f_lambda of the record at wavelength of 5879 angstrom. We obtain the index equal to 10.73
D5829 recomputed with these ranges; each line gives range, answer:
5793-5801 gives 11.1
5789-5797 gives 11.4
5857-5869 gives 11.1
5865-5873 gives 11.1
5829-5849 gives 11.6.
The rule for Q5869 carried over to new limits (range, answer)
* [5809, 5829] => 11.12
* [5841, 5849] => 11.44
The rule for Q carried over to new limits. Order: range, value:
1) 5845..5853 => 11.3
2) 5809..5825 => 11.5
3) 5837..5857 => 11.4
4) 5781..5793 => 10.9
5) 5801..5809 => 11.6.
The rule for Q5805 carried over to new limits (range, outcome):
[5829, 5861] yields 10.74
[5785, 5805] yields 10.45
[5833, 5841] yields 11.51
